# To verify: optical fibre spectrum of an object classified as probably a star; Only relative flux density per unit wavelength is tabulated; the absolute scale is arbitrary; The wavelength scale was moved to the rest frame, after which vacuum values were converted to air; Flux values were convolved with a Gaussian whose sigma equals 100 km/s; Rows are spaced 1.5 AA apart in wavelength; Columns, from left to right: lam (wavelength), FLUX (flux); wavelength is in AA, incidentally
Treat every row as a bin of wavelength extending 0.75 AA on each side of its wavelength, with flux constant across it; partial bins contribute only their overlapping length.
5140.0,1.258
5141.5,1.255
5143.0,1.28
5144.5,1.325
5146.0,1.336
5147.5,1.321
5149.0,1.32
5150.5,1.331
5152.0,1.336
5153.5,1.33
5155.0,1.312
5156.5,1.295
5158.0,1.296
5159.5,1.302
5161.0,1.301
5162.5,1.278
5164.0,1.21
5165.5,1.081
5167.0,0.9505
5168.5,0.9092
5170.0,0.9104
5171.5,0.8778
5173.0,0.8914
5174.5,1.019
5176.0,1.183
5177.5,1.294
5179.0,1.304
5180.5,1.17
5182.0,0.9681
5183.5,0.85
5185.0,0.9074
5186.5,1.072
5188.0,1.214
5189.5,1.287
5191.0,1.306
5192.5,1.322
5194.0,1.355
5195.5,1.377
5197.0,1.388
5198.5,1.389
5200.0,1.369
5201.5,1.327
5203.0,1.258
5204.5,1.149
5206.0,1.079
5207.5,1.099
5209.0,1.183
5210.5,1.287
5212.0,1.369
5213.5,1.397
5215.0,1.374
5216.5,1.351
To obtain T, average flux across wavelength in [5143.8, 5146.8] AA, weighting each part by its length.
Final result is 1.33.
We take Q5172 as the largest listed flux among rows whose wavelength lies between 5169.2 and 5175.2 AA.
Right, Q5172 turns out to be 1.019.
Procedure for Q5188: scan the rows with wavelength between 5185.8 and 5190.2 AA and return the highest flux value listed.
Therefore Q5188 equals 1.287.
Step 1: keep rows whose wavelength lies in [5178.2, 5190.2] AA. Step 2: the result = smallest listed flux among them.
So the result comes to 0.85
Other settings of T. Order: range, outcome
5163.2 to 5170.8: 1.01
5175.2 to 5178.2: 1.23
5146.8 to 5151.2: 1.32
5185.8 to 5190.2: 1.19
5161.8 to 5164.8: 1.24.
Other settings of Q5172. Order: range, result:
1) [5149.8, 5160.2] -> 1.336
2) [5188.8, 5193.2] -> 1.322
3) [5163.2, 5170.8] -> 1.21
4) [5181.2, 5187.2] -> 1.072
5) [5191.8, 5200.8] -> 1.389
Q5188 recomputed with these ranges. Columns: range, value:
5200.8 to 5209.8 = 1.327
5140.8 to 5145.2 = 1.325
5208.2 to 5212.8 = 1.369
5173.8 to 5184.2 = 1.304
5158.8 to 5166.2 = 1.302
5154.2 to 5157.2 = 1.312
